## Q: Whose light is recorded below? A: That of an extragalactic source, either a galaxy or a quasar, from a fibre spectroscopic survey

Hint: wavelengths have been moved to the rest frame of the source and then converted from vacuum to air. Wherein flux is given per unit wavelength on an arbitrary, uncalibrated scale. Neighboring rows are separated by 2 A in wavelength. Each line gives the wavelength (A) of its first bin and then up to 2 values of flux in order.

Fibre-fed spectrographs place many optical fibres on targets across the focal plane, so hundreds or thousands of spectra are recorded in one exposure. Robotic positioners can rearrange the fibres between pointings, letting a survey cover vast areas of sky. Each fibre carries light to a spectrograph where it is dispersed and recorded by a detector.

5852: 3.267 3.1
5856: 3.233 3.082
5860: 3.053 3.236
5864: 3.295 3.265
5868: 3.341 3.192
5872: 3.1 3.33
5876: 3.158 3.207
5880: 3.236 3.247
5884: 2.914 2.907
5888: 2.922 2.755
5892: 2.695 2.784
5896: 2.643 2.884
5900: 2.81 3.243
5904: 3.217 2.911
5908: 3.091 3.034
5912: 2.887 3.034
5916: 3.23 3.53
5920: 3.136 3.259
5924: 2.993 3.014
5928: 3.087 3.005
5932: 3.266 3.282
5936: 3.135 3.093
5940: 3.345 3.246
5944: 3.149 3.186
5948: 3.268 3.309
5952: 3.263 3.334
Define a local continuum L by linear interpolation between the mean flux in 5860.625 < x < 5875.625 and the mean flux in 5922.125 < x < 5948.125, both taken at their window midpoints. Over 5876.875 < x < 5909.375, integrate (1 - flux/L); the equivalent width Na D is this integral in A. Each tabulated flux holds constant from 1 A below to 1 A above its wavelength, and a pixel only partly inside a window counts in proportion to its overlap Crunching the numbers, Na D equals 2.5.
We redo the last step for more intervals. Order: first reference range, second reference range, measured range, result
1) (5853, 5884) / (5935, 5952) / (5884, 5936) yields 3.0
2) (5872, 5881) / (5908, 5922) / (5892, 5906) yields 1.2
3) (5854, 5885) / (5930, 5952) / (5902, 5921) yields 0.5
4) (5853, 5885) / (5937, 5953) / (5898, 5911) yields 0.7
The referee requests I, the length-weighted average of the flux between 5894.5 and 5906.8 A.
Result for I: 2.95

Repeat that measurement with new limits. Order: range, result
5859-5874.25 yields 3.22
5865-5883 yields 3.23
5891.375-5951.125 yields 3.1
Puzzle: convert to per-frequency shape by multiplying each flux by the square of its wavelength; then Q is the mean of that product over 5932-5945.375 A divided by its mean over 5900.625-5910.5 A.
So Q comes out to 1.1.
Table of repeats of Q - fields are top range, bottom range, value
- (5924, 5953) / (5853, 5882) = 1.02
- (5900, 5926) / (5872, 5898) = 1.05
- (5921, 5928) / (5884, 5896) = 1.11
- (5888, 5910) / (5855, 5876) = 0.92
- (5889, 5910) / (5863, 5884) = 0.91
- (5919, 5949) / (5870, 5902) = 1.08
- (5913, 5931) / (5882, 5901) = 1.12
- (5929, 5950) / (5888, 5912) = 1.11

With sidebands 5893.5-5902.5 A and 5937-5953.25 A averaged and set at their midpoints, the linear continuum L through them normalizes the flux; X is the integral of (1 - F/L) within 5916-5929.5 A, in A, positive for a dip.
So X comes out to -0.5 A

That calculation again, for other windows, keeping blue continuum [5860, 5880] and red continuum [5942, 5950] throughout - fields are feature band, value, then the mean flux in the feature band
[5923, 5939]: 0.6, 3.11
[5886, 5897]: 1.5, 2.77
